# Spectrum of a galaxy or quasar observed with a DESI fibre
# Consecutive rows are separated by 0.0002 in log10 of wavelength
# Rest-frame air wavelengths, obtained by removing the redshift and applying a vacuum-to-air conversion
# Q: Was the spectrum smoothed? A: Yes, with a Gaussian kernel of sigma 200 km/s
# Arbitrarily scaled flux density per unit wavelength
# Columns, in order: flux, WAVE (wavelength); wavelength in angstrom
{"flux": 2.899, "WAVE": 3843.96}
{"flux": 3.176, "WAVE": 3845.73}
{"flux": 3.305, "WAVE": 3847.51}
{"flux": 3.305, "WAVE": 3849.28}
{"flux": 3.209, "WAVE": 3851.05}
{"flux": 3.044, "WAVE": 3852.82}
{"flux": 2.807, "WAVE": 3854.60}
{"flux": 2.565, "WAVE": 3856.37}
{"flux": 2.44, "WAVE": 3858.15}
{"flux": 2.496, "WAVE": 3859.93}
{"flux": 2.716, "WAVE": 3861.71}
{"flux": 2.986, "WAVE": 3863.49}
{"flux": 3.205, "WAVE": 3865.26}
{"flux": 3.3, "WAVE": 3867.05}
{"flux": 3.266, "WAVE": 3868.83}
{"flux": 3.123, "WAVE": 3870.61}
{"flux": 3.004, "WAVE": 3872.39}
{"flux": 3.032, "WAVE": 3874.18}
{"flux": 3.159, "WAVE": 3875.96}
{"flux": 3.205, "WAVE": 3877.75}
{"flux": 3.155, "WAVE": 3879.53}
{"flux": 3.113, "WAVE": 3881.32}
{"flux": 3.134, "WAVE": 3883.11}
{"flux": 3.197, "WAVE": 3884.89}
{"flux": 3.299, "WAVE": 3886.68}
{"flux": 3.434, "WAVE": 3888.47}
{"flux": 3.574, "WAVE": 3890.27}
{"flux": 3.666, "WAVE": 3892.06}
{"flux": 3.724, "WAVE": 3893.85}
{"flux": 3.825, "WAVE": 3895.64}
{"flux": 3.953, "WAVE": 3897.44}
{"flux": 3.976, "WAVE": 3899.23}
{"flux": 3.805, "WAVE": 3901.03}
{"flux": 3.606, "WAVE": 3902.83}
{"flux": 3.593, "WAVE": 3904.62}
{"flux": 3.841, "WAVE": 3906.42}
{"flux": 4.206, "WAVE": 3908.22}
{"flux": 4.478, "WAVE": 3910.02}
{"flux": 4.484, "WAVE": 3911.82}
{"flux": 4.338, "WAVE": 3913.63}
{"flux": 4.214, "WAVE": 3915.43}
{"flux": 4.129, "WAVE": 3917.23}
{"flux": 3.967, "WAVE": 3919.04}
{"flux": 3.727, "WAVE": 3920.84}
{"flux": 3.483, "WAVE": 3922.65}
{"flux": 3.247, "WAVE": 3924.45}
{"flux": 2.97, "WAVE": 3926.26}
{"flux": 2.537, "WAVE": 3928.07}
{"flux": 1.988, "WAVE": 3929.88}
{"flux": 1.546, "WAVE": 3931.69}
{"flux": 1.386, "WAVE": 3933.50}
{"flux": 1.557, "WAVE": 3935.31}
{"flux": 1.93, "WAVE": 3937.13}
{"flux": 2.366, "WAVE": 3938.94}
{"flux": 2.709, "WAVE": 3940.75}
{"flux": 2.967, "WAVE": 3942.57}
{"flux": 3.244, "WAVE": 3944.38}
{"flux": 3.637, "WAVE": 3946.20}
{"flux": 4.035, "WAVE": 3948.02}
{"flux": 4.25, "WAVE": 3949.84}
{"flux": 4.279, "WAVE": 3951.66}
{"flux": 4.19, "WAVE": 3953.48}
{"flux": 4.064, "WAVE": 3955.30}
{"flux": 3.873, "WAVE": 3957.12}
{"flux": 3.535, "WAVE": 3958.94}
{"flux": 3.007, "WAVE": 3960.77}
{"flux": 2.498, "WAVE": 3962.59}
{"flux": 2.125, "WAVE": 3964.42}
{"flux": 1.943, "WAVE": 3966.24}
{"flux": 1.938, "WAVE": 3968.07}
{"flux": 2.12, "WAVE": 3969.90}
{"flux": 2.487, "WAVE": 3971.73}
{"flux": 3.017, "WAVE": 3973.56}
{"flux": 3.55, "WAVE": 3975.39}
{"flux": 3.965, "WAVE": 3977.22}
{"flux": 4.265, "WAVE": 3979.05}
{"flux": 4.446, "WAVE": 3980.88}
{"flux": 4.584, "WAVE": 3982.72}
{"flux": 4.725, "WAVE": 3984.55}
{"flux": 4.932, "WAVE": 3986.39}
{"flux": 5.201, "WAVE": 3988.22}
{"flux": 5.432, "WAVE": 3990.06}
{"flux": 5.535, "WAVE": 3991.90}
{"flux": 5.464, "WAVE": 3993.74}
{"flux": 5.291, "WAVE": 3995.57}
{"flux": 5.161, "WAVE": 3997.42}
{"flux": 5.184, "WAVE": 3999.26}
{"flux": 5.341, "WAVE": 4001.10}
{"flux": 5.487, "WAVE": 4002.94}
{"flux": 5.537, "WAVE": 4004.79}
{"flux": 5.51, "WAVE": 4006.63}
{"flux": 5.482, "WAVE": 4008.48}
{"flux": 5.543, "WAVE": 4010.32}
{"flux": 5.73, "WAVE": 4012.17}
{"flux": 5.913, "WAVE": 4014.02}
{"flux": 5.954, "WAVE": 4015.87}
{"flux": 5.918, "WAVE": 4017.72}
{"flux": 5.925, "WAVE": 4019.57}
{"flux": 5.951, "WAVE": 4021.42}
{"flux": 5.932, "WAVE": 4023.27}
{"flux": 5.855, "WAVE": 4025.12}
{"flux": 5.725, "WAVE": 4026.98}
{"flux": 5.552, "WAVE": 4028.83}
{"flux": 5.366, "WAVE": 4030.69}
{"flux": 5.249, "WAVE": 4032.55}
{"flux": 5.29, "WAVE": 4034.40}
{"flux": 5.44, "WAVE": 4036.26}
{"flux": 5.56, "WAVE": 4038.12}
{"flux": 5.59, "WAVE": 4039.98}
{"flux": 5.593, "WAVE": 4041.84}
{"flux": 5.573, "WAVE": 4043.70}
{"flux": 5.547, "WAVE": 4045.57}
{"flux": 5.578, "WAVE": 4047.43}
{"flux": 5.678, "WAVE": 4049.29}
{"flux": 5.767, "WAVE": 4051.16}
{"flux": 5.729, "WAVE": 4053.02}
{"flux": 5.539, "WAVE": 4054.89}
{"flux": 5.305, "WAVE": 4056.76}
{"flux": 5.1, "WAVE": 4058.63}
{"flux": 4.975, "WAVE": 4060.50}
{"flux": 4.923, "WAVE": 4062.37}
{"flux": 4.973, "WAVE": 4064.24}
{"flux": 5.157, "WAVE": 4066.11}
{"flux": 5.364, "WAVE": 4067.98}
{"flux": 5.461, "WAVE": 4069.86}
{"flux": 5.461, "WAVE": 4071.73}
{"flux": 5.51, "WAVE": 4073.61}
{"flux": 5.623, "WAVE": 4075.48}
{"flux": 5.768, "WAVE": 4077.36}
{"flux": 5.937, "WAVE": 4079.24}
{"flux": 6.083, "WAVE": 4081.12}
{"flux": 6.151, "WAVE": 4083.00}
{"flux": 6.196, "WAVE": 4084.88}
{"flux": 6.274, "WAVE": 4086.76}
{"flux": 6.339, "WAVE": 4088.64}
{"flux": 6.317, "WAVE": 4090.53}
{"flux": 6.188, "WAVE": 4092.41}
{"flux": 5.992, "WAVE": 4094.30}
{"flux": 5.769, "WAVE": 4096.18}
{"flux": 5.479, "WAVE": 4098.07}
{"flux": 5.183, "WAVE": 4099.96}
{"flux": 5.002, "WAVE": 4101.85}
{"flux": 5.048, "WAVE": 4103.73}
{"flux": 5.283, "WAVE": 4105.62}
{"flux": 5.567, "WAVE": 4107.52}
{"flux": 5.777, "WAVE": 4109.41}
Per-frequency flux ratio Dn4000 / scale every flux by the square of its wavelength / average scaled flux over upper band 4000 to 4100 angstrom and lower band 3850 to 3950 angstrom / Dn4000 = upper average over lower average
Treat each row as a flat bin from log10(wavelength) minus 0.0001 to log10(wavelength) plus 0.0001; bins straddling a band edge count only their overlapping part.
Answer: 1.9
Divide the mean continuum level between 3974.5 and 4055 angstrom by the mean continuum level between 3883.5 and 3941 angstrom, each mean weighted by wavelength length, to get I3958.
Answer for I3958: 1.61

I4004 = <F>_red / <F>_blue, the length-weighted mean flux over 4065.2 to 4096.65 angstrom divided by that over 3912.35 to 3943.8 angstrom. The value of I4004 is 2.02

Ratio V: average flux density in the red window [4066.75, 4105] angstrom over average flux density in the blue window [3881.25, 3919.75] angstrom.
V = 1.5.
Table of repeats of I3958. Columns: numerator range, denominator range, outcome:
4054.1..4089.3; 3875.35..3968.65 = 1.68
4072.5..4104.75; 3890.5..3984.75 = 1.72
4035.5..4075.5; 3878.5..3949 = 1.63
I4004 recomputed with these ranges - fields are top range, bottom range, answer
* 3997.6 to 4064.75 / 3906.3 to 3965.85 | 1.69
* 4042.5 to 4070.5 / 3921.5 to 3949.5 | 2.00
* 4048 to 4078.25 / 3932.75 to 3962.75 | 1.70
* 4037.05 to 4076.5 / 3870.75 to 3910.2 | 1.54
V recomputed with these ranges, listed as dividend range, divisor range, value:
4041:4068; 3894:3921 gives 1.34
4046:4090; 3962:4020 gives 1.23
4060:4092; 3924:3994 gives 1.70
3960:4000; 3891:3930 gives 1.05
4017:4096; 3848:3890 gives 1.85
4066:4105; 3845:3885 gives 1.89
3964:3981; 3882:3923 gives 0.77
